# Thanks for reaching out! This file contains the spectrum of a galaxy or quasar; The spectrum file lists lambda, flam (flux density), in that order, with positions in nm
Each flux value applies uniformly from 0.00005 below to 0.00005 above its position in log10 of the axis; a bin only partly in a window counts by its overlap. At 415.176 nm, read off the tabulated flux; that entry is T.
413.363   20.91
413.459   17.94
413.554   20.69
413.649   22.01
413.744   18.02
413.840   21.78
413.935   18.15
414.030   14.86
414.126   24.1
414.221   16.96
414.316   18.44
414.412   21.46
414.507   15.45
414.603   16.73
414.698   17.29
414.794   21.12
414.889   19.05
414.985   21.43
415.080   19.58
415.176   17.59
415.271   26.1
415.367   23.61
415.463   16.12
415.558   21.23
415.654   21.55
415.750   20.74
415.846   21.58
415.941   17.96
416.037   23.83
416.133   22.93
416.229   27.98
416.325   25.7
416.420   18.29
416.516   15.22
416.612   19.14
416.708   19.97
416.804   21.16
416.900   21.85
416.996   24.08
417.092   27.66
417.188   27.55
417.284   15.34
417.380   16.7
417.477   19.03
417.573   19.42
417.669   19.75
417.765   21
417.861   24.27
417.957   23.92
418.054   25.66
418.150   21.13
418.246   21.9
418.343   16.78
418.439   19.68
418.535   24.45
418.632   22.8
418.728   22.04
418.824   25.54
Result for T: 17.59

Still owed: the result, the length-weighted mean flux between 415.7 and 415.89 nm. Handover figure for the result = 21.1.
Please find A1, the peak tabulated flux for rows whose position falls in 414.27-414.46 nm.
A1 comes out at 21.46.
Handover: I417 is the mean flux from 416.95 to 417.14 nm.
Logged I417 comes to 25.9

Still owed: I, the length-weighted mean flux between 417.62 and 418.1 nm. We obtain 22.9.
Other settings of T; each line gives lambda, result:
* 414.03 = 14.86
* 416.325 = 25.7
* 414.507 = 15.45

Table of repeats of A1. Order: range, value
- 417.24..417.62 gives 19.42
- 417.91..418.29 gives 25.66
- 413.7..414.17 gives 24.1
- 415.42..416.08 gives 23.83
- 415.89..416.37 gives 27.98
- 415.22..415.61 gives 26.1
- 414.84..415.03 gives 21.43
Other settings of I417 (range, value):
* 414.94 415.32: 21.2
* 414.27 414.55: 18.5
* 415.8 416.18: 21.6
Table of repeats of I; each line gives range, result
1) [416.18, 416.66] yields 21.3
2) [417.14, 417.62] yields 19.6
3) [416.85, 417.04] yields 22.9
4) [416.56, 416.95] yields 20.5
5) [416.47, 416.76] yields 18.2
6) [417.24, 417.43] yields 16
